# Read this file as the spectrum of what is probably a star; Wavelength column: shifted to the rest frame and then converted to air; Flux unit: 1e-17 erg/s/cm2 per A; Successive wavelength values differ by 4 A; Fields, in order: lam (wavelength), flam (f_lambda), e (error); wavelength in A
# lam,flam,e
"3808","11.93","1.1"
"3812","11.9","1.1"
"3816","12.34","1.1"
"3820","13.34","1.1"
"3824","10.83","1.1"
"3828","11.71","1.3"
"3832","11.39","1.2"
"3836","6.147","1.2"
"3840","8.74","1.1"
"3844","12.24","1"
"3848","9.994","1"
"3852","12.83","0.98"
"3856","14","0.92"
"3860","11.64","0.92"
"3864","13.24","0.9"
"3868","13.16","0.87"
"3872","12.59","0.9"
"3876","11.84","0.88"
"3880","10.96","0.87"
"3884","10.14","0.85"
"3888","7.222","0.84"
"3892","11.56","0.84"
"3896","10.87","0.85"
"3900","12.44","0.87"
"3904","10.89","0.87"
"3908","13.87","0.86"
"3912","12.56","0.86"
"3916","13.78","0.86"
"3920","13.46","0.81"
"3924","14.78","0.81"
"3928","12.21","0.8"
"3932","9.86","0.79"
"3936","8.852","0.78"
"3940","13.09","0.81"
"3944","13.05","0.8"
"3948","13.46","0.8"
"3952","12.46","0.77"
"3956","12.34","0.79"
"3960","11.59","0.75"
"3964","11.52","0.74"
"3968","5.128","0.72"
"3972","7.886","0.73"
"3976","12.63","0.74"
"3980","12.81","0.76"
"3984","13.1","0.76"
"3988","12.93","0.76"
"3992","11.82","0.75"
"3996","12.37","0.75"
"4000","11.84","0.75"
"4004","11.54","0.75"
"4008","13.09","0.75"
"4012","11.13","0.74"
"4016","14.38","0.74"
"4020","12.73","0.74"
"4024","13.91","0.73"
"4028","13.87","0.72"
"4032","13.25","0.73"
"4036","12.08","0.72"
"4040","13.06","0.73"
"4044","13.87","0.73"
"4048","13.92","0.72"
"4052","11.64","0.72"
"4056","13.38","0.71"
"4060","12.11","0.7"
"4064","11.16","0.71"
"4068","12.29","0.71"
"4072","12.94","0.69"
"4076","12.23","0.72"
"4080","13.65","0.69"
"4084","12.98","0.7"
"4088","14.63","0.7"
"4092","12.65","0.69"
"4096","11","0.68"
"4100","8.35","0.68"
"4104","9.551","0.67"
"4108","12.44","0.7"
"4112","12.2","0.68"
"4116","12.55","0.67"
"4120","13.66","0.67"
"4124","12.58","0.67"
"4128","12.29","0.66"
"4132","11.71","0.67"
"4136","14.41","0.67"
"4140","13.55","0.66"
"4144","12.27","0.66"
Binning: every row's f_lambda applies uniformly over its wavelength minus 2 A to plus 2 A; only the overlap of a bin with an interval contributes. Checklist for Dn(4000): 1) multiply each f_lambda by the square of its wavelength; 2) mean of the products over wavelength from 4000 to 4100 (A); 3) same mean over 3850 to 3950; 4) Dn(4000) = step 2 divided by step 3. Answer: 1.13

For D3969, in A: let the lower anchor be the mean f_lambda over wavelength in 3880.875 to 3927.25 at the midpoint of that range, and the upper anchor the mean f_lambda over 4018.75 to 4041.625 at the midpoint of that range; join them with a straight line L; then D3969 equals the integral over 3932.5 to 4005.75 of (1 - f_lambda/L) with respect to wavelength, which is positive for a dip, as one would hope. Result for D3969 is 6.0 A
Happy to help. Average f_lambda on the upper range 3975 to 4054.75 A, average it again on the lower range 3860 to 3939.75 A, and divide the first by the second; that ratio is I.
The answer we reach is 1.1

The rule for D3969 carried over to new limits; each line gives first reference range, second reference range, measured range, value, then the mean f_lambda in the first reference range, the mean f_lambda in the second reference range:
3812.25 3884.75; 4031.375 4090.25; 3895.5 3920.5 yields -1.43 A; 11.5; 12.9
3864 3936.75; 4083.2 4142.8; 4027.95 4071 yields -2.10 A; 11.8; 12.3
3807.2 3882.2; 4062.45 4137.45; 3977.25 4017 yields -1.50 A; 11.6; 12.3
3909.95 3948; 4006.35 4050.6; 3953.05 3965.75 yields 0.81 A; 12.5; 13.2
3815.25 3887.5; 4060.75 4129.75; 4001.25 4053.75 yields -4.31 A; 11.4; 12.2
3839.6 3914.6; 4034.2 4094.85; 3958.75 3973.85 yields 4.09 A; 11.7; 12.8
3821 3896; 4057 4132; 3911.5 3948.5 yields -3.26 A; 11.1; 12.2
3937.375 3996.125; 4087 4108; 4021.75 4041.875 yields -3.14 A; 11.7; 11.2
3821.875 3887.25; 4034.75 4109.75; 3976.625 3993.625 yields -1.13 A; 11.3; 12.3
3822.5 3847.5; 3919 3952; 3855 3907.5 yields -2.26 A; 10.2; 12.3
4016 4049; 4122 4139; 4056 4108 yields 4.19 A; 13.4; 12.8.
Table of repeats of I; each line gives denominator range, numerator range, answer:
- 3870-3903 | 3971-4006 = 1.10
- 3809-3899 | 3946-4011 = 1.03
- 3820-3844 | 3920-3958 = 1.20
